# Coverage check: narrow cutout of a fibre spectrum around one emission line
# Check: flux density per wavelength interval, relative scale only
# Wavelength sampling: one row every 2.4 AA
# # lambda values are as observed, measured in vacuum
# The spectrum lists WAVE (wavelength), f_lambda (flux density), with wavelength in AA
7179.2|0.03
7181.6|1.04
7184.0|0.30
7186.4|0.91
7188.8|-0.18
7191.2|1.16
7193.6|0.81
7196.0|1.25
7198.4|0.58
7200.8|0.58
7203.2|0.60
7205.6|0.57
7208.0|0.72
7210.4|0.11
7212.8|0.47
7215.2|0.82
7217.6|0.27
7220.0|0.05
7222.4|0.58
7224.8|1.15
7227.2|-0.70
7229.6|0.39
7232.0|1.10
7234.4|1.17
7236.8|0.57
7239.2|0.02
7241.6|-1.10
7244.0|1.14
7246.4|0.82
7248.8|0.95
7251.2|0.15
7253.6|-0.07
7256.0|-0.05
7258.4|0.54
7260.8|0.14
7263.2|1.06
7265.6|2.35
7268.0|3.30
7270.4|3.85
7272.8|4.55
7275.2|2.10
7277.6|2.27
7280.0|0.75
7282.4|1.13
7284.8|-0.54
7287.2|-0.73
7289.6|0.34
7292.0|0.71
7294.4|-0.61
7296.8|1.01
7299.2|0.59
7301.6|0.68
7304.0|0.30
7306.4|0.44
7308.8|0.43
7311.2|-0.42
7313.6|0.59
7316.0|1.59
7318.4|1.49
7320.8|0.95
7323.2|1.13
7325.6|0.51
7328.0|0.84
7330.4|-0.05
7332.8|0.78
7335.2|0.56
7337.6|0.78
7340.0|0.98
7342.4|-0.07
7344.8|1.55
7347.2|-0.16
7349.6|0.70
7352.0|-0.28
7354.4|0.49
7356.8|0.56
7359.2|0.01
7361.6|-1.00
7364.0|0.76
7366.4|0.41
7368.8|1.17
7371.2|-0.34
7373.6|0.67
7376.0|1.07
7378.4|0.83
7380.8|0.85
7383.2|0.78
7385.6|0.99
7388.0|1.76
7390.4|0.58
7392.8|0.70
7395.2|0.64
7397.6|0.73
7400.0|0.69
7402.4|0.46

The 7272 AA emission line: [O II]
